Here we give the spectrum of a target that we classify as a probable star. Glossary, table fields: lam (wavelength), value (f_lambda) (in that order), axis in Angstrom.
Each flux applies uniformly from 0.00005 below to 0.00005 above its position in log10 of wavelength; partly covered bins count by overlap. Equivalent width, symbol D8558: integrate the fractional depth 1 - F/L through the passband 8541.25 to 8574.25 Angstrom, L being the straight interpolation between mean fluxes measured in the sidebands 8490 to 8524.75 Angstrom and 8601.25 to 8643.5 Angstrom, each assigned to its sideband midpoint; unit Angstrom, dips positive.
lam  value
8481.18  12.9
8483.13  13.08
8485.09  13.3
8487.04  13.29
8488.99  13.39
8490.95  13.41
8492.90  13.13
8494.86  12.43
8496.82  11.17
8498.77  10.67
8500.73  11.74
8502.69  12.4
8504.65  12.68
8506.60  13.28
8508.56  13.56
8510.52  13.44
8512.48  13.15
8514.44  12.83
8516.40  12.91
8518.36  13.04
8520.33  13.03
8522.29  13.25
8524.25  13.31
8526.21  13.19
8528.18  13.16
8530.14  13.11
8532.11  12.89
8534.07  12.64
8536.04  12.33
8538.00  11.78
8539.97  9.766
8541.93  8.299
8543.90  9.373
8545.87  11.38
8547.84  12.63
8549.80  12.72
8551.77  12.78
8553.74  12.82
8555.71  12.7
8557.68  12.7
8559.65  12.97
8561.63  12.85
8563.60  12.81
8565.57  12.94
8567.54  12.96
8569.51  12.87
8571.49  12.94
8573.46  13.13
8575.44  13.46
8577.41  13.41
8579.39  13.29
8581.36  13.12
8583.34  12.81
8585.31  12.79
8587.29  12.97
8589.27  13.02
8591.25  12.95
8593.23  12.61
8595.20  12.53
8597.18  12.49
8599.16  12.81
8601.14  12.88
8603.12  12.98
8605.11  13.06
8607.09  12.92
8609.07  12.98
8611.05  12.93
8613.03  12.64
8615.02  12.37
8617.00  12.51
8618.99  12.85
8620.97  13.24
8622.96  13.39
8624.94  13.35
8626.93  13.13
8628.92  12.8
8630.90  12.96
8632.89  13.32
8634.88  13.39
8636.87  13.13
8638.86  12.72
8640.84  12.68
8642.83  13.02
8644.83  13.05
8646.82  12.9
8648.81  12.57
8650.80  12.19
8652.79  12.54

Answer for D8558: 1.3 Angstrom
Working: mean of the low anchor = 12.7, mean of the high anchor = 13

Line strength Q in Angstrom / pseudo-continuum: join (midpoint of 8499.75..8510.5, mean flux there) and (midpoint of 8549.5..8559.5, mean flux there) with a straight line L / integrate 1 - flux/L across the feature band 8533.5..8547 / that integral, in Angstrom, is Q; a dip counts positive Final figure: 2.1 Angstrom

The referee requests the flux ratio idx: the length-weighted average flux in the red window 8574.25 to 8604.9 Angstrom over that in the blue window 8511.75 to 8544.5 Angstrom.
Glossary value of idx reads 1.1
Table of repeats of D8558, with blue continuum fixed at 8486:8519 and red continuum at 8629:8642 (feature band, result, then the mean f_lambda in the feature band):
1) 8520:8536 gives -0.3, 13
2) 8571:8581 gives -0.3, 13.3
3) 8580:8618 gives 0.4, 12.8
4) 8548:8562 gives 0.1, 12.8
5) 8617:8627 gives -0.1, 13.1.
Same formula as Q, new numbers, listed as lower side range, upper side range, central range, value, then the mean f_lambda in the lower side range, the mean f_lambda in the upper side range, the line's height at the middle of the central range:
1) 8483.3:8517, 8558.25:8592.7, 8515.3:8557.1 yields 2.0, 12.8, 13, 12.9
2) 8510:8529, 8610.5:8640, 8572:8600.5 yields 0.2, 13.1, 13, 13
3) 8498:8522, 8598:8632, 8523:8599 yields 1.7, 12.8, 12.9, 12.8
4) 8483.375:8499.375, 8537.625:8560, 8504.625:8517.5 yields -0.9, 12.7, 11.6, 12.3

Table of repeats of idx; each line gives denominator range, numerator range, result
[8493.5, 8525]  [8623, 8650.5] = 1.02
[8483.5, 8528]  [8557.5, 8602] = 1.01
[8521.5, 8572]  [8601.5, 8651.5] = 1.05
